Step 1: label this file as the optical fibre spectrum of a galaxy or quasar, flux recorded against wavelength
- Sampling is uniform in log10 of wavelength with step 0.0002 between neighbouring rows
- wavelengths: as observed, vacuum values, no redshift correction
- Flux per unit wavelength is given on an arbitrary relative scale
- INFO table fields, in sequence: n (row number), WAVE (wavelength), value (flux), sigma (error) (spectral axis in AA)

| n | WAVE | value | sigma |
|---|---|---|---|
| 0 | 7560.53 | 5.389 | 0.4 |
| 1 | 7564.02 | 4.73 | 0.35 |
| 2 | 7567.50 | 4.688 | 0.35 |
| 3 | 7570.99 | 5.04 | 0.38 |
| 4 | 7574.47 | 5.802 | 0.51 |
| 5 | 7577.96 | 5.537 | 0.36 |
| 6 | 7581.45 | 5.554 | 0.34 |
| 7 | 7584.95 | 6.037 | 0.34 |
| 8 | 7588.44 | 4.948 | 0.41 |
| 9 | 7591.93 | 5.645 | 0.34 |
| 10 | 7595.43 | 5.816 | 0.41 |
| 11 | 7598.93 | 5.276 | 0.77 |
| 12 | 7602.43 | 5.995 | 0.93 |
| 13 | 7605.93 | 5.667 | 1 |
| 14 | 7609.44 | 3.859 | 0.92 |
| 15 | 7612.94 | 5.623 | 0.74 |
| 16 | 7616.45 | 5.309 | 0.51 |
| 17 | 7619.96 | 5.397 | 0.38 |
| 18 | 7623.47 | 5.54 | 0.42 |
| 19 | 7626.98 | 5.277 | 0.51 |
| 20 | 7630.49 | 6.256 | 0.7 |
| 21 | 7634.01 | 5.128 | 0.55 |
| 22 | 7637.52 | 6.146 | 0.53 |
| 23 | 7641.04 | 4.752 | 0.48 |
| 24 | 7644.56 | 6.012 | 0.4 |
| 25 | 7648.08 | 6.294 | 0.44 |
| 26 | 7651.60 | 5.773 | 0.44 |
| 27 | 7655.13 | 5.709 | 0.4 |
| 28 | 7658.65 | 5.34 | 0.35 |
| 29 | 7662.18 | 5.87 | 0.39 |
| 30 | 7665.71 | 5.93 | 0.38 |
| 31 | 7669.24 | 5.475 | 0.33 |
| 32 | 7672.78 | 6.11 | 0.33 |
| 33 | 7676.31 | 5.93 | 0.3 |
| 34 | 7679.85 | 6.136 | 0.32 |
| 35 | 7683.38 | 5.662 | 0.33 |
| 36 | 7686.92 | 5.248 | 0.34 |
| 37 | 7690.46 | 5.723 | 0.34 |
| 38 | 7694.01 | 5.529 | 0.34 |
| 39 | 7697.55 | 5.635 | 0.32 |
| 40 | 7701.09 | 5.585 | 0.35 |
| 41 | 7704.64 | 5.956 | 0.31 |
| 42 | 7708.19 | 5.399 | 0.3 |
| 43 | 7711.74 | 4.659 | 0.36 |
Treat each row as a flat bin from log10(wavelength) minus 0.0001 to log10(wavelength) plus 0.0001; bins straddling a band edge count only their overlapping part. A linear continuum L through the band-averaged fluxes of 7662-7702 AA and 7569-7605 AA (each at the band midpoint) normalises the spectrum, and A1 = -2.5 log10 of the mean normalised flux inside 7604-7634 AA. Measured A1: 0.05 mag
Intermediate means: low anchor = 5.56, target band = 5.36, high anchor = 5.73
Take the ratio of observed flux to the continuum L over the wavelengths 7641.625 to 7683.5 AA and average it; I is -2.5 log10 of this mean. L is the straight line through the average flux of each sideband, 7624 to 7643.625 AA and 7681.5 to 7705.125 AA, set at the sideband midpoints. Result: -0.050 mag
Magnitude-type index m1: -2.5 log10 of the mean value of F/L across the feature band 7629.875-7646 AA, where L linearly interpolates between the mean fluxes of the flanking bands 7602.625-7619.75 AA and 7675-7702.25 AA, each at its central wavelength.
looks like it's -0.05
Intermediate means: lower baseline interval 5.22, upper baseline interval 5.68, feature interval 5.61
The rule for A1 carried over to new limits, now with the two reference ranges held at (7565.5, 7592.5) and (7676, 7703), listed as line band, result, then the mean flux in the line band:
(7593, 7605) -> -0.05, 5.69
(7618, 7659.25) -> -0.02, 5.64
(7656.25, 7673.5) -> -0.02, 5.72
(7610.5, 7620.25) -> 0.03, 5.34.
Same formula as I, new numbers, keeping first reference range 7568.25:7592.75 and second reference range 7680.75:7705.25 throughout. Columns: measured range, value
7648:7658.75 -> -0.038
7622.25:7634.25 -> -0.013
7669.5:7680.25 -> -0.068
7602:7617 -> 0.058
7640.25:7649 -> -0.033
